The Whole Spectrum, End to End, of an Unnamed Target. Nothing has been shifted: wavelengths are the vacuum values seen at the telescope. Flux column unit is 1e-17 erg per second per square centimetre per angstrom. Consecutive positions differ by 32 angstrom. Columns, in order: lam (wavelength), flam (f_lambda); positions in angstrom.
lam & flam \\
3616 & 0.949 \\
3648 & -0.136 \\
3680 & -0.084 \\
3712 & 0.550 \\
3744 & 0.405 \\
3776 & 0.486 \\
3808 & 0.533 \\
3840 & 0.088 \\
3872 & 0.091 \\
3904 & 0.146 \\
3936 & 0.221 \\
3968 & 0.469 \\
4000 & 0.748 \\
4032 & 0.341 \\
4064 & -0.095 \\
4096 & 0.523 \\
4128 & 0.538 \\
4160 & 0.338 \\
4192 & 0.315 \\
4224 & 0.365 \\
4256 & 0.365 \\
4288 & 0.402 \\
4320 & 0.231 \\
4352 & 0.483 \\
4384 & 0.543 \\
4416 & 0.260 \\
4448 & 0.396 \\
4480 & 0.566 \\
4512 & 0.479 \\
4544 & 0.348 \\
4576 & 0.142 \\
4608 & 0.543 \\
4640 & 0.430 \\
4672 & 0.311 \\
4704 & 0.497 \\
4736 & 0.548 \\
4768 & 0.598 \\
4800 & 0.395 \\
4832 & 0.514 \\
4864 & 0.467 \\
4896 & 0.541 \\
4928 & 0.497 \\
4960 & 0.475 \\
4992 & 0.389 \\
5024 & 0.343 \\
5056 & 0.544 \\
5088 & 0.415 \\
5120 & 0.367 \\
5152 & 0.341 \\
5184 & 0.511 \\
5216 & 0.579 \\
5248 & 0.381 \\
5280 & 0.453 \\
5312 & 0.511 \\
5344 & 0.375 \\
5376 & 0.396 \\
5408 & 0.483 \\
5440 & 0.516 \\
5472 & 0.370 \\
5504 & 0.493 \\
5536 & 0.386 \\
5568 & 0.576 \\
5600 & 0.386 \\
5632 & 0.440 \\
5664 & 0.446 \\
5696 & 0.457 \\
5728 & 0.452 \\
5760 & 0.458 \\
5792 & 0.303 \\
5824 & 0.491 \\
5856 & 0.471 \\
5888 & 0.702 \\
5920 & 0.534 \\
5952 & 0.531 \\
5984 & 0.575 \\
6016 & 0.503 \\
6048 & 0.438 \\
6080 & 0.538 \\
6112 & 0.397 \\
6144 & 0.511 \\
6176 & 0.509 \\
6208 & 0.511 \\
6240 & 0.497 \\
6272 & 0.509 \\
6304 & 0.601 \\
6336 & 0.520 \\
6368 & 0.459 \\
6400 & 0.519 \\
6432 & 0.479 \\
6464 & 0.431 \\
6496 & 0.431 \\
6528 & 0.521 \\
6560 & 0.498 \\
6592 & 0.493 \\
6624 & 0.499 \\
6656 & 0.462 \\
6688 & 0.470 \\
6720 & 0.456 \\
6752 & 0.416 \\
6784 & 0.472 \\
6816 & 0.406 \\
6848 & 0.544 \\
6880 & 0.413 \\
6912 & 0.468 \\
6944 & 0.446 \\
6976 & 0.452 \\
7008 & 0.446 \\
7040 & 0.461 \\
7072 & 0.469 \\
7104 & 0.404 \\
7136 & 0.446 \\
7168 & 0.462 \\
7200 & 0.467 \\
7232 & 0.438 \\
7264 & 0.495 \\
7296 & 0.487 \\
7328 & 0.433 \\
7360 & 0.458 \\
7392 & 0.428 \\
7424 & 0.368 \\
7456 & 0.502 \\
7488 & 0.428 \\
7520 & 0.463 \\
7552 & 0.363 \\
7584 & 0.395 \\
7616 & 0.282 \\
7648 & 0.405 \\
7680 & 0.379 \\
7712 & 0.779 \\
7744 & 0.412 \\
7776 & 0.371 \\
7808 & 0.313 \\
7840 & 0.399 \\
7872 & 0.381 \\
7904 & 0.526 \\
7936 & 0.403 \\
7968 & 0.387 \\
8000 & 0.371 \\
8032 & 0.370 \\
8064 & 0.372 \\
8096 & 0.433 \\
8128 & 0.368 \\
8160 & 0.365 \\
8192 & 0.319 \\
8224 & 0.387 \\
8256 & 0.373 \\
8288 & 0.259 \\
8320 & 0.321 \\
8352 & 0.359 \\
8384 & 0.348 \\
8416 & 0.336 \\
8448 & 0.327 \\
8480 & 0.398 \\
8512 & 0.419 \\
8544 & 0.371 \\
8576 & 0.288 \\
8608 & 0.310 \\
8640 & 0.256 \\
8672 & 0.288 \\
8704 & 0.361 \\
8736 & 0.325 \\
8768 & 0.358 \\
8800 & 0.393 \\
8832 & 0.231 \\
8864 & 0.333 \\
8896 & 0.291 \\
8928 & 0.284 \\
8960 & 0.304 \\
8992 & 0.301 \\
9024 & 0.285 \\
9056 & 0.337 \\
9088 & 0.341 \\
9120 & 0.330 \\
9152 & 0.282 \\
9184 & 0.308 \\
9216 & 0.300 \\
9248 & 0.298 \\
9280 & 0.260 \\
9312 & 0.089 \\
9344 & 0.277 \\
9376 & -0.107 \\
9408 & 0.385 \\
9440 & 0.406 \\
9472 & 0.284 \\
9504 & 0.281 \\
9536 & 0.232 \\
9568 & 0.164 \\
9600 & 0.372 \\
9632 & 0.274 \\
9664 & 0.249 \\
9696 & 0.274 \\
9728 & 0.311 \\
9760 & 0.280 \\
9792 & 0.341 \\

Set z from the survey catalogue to 0.175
